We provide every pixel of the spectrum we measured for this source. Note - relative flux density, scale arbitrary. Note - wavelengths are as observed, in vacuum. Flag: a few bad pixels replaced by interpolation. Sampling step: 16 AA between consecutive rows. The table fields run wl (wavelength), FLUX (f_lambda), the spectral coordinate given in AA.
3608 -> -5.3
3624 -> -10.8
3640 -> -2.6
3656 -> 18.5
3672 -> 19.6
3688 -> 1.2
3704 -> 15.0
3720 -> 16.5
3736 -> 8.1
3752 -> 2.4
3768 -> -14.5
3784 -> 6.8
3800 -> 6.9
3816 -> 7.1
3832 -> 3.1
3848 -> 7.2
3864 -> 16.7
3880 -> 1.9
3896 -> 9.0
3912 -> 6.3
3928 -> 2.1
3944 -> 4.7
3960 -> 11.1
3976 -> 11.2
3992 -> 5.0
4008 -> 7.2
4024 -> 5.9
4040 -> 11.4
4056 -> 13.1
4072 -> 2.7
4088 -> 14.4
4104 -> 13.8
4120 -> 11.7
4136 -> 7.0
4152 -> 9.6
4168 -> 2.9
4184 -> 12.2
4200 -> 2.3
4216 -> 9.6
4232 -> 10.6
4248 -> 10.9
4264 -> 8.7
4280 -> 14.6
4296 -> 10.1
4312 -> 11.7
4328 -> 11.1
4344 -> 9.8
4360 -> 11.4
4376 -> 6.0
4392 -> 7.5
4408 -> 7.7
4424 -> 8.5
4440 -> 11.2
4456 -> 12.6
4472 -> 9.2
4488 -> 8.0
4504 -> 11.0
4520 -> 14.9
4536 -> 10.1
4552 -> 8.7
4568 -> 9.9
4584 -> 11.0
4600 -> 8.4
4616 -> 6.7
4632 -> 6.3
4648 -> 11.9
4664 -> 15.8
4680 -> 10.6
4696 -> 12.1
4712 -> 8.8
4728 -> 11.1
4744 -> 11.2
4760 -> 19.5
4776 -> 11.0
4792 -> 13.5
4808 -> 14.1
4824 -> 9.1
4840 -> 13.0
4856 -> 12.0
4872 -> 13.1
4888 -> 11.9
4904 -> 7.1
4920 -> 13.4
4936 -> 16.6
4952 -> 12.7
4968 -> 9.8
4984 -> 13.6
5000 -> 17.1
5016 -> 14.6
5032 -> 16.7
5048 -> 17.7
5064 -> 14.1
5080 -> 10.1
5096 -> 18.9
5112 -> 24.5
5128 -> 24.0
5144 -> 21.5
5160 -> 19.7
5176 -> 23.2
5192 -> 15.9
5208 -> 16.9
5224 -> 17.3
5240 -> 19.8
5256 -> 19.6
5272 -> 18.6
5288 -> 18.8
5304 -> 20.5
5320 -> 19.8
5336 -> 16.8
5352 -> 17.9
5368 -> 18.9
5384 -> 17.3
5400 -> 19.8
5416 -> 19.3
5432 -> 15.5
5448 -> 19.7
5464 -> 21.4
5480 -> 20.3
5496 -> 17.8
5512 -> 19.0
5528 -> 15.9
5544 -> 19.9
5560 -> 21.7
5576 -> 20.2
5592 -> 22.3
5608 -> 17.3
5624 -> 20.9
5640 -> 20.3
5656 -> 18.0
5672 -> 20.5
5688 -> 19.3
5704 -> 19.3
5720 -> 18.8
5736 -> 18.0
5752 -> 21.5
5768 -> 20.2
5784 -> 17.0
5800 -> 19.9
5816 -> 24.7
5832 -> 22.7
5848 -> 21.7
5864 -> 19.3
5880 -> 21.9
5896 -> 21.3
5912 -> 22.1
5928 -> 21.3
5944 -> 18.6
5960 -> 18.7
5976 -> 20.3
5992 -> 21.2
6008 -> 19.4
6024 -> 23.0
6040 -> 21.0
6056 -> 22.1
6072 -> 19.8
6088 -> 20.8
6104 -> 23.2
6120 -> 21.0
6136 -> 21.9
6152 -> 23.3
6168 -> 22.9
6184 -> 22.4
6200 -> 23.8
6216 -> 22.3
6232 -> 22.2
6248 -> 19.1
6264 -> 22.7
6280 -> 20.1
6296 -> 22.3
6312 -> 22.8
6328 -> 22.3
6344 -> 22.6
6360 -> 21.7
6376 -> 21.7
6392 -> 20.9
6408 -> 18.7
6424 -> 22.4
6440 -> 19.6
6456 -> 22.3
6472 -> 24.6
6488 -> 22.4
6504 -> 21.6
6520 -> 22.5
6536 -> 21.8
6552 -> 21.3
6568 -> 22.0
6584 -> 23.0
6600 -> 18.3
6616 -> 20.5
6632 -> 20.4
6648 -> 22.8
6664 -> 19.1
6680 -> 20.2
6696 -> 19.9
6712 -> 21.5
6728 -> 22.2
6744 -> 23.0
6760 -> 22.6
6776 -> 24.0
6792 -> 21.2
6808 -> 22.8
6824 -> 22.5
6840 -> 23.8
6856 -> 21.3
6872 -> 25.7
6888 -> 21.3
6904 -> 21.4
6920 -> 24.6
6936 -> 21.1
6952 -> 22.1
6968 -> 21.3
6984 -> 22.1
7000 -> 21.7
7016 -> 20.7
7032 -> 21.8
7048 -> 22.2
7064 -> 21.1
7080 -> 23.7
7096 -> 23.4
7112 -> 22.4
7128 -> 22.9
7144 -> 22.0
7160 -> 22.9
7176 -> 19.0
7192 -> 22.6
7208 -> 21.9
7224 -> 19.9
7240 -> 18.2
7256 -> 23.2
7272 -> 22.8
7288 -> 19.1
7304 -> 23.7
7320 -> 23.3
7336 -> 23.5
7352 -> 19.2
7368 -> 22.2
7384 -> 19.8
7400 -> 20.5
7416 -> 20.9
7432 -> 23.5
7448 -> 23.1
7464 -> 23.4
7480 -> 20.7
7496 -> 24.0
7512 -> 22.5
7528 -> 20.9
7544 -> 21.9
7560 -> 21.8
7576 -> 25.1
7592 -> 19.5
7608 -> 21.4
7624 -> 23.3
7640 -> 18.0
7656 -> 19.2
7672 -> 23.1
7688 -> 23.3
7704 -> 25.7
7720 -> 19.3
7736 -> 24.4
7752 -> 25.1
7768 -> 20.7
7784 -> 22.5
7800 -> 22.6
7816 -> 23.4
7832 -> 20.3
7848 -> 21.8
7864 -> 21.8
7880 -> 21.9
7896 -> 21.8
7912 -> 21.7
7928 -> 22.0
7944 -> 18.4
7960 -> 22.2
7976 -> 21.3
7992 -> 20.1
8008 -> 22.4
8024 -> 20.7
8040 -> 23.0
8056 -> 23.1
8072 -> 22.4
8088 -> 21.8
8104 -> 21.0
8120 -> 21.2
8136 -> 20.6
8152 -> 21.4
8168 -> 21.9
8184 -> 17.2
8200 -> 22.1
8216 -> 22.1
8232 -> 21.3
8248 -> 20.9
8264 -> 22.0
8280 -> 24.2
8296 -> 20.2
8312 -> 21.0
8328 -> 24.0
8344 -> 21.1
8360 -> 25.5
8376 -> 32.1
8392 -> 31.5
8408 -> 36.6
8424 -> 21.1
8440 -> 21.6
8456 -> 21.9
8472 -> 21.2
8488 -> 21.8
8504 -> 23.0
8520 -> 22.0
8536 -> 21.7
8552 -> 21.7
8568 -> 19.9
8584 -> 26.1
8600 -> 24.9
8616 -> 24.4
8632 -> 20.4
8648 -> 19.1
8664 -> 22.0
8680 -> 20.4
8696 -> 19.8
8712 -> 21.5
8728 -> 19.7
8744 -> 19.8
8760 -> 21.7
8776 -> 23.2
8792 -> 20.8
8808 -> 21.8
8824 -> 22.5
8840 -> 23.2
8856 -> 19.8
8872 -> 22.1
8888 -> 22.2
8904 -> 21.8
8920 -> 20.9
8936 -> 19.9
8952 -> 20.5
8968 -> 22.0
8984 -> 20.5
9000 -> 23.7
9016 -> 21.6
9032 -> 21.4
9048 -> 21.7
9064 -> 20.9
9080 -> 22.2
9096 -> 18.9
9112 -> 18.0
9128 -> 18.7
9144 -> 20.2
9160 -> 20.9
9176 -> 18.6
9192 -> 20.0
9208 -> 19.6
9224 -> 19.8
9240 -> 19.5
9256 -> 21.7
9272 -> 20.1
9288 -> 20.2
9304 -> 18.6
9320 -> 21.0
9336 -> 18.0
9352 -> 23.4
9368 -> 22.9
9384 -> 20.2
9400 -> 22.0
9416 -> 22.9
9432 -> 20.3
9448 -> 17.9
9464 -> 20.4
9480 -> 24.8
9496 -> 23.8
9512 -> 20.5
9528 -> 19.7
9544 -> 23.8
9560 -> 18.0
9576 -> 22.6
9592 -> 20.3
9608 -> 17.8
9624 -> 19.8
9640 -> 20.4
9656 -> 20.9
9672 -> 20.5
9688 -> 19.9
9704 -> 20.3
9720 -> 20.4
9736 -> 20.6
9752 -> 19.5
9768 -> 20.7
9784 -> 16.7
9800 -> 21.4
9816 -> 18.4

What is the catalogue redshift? 0.277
